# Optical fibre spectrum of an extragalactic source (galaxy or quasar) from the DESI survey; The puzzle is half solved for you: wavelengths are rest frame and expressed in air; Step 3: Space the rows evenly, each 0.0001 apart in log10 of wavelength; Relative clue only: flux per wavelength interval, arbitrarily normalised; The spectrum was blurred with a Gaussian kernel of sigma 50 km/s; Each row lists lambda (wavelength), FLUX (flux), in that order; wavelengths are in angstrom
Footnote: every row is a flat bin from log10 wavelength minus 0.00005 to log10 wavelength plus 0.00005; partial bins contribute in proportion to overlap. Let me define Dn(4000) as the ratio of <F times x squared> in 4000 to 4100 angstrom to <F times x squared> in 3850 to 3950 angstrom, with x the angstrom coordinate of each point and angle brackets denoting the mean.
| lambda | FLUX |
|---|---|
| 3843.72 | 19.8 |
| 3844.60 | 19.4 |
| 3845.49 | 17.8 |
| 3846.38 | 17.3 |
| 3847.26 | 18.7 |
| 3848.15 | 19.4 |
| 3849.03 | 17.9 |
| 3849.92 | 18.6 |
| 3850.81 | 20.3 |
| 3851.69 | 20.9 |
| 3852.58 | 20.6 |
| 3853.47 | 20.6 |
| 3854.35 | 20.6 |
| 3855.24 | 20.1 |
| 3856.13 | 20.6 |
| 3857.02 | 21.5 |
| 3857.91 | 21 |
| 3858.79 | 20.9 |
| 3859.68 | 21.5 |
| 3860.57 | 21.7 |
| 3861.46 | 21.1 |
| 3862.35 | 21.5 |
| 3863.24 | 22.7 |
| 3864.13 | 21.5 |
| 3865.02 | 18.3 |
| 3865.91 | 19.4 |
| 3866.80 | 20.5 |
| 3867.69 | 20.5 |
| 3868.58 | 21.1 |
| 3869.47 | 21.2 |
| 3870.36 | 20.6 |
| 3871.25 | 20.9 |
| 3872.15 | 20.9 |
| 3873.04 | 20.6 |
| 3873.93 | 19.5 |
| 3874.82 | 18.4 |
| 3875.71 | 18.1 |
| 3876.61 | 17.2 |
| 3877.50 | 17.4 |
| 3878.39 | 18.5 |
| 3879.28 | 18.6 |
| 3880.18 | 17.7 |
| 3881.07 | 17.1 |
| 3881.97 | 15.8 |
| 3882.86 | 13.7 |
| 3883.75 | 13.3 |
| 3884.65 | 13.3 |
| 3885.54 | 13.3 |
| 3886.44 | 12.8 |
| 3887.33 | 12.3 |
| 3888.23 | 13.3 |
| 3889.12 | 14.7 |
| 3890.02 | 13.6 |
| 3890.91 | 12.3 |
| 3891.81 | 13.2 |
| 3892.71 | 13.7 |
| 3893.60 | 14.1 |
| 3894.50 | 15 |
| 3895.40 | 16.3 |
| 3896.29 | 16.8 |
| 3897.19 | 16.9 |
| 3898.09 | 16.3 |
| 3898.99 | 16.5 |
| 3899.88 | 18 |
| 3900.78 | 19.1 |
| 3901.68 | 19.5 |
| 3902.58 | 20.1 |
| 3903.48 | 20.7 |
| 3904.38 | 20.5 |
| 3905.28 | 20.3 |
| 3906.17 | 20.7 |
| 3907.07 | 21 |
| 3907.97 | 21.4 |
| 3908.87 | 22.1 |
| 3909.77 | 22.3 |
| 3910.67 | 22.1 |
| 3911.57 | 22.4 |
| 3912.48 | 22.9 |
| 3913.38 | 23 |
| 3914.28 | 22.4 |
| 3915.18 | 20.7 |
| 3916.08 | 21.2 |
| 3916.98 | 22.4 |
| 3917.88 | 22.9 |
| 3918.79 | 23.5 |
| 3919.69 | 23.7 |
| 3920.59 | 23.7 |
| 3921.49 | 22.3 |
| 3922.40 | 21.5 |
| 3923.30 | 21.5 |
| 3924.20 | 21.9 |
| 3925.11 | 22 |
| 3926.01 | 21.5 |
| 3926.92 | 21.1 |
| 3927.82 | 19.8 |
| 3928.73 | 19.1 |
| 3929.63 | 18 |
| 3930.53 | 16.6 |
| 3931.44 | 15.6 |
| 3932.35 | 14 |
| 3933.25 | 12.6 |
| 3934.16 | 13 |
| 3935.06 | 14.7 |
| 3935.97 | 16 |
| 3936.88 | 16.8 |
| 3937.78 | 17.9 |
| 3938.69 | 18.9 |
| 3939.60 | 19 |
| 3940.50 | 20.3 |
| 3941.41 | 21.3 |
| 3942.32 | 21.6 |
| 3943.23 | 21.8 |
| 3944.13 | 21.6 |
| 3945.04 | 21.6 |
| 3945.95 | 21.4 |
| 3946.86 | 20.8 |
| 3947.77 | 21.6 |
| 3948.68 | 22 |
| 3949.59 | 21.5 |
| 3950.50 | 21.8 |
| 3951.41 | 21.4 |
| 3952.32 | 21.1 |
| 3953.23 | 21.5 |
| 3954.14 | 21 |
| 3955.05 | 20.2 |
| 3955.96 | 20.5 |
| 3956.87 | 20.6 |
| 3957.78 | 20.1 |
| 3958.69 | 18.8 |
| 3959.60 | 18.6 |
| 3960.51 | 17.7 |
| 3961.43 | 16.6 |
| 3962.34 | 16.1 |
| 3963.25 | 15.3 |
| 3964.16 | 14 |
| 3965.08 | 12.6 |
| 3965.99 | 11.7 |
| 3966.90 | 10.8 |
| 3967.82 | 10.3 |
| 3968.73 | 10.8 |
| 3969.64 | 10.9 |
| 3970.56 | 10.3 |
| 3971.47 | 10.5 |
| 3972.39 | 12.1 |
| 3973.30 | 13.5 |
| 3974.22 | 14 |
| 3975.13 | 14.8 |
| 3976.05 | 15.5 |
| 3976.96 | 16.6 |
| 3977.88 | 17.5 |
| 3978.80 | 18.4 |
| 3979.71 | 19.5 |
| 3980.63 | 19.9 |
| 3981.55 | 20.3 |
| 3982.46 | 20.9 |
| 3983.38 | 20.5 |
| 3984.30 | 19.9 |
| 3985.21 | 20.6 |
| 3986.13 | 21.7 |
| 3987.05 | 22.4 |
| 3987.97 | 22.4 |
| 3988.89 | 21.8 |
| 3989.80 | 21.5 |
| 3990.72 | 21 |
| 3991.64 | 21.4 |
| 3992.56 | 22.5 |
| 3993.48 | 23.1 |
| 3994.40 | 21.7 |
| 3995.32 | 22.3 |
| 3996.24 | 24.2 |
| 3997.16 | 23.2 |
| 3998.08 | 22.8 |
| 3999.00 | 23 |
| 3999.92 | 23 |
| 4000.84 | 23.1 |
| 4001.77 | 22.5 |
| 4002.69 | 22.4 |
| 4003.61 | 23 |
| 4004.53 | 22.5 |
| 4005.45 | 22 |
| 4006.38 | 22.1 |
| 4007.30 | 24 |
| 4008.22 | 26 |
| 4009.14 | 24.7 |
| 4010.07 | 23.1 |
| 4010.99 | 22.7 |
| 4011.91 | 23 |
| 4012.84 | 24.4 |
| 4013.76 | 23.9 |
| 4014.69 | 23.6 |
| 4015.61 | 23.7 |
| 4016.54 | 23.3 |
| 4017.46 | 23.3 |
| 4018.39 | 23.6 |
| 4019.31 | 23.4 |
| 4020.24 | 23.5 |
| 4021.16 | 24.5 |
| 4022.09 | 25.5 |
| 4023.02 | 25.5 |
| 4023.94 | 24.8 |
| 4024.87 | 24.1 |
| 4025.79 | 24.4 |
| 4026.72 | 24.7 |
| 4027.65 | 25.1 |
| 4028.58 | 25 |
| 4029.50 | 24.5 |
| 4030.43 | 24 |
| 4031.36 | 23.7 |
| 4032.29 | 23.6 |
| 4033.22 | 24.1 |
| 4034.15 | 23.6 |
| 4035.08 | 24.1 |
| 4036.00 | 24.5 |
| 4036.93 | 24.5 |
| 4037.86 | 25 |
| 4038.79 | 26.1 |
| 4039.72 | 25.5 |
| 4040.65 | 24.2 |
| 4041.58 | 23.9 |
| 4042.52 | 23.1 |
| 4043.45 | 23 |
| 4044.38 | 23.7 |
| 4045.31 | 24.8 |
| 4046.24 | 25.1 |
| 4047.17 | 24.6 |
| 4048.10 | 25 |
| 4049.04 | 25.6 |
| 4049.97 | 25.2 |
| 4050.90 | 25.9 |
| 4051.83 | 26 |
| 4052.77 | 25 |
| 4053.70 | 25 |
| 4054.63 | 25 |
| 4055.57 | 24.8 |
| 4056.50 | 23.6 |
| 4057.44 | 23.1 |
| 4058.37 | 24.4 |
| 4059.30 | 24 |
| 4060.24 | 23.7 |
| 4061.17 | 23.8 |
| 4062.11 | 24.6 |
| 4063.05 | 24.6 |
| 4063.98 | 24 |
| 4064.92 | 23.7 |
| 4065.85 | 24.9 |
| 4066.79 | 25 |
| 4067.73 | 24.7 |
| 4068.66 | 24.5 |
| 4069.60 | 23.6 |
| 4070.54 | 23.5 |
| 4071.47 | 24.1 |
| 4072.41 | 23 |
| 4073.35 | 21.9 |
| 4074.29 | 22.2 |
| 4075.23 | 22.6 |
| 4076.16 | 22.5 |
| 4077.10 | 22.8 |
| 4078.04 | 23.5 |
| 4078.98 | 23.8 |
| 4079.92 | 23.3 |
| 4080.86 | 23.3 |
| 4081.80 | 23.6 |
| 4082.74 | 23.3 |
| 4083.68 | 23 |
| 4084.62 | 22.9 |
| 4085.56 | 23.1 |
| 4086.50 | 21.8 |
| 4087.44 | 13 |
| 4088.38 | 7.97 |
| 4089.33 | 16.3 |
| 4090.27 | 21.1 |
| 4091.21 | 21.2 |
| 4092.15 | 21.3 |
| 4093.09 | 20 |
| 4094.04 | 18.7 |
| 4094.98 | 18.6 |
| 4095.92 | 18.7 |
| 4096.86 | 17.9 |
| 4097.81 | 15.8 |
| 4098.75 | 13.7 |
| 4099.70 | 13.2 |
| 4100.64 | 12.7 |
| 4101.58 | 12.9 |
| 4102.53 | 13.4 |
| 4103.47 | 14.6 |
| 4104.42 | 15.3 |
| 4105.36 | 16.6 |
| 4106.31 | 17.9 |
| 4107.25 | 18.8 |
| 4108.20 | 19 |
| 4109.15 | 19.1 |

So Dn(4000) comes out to 1.3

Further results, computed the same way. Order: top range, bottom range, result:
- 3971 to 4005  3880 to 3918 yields 1.18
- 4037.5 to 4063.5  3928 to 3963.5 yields 1.36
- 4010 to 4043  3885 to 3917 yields 1.42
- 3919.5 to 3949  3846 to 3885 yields 1.04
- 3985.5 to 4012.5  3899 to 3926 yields 1.10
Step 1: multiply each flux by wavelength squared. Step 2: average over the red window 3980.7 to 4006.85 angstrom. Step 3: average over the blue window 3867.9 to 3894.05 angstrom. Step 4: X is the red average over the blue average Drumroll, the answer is 1.4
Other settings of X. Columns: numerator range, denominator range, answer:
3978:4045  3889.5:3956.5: 1.24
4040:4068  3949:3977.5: 1.58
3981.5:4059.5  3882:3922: 1.36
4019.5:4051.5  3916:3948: 1.31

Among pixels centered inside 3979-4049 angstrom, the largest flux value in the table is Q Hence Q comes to 26.1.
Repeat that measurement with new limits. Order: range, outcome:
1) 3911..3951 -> 23.7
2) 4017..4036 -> 25.5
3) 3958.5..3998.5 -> 24.2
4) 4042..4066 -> 26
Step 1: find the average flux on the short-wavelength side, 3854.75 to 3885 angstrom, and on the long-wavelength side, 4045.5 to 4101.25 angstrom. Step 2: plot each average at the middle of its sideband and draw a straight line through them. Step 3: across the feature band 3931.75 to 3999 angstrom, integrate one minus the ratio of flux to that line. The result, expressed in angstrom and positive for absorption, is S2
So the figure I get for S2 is 7.0 angstrom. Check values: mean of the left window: 19.3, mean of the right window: 22.1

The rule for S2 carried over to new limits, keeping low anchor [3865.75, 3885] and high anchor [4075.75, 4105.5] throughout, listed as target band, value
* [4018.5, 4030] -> -3.6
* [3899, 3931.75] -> -4.5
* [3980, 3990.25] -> -1.4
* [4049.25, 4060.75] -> -3.7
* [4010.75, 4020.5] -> -2.6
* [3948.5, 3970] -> 1.4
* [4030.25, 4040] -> -3.0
